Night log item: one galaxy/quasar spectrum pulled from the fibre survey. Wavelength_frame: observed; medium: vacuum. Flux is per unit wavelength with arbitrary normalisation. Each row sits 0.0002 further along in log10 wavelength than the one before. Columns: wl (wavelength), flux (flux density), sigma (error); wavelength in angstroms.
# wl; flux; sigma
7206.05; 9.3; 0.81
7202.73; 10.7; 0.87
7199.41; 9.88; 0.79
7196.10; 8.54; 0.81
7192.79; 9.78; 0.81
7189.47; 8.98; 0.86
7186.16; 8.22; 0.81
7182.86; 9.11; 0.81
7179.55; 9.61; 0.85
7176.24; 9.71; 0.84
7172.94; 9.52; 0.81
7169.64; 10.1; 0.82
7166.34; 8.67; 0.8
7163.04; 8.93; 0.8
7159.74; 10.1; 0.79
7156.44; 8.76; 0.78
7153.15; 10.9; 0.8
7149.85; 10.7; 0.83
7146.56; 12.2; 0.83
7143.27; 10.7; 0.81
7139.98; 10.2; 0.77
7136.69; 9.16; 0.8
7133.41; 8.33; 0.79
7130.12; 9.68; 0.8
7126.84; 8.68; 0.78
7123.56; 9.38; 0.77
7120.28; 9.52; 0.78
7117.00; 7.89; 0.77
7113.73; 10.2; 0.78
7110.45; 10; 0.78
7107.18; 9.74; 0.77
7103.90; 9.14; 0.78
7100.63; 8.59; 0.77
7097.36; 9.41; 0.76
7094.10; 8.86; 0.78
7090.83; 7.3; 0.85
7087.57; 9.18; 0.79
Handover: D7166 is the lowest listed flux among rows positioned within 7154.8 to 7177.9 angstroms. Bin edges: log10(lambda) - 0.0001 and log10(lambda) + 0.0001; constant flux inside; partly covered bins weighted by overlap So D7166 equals 8.67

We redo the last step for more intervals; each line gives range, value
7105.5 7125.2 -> 7.89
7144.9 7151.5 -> 10.7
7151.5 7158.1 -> 8.76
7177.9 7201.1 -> 8.22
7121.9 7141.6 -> 8.33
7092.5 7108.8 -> 8.59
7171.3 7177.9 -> 9.52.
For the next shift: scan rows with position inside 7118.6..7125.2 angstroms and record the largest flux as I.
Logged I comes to 9.52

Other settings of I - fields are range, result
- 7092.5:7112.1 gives 10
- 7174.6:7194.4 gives 9.78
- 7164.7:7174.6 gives 10.1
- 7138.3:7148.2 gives 12.2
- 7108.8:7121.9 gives 10.2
